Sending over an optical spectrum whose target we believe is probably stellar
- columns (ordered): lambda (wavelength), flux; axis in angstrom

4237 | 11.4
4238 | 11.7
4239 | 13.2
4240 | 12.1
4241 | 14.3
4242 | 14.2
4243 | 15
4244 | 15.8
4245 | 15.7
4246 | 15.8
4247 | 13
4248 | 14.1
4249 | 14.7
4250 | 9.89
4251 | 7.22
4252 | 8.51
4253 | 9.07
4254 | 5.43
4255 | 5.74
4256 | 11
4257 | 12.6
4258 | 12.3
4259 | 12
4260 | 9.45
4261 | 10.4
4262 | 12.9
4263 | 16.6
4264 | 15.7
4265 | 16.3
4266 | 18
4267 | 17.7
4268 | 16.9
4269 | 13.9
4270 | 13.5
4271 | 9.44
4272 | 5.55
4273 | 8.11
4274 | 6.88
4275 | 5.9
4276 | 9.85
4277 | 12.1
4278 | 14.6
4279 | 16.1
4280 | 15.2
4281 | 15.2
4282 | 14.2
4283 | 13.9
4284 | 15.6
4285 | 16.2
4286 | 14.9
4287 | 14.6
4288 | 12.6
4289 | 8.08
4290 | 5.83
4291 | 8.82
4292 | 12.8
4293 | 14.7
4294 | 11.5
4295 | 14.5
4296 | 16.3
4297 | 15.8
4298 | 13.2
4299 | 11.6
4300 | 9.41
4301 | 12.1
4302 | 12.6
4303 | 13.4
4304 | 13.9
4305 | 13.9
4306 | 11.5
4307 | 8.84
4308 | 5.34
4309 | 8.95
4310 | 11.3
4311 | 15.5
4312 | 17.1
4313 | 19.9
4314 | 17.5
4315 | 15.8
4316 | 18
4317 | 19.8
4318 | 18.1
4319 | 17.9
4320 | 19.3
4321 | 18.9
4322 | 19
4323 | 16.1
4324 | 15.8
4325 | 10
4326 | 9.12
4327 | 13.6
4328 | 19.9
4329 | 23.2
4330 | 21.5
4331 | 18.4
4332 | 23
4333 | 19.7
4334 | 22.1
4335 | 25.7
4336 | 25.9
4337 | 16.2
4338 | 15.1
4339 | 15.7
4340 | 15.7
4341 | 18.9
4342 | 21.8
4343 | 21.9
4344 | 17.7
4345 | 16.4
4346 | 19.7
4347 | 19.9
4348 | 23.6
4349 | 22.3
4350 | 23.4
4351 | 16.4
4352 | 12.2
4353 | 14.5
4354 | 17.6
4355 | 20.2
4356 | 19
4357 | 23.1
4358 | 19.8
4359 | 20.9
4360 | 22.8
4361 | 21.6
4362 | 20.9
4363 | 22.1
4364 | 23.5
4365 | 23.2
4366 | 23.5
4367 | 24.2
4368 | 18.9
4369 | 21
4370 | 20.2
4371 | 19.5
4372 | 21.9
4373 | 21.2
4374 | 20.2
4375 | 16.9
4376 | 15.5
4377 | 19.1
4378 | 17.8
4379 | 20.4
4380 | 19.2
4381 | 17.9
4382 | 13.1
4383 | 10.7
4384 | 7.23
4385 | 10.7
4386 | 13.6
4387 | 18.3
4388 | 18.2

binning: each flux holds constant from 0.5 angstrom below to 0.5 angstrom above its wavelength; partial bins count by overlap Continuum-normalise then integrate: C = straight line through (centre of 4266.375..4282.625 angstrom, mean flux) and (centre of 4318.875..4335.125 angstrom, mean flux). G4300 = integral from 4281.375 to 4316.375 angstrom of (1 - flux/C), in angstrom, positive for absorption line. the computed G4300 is 4.3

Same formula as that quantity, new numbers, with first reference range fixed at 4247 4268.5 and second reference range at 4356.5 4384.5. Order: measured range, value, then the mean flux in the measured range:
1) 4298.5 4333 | 1.5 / 15.4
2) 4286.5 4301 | 2.4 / 12.1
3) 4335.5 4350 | -1.4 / 19.5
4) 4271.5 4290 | 2.3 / 12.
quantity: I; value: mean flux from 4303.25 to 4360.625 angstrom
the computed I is 17.7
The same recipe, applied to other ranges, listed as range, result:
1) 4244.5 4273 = 12.2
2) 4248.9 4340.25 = 14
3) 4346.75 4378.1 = 20.2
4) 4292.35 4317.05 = 13.6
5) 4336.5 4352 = 18.8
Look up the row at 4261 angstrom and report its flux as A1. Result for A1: 10.4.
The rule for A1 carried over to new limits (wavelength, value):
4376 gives 15.5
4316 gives 18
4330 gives 21.5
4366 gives 23.5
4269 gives 13.9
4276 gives 9.85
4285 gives 16.2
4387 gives 18.3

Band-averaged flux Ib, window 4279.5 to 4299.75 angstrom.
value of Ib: 13.2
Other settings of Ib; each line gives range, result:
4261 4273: 13.8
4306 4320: 15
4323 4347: 18.5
